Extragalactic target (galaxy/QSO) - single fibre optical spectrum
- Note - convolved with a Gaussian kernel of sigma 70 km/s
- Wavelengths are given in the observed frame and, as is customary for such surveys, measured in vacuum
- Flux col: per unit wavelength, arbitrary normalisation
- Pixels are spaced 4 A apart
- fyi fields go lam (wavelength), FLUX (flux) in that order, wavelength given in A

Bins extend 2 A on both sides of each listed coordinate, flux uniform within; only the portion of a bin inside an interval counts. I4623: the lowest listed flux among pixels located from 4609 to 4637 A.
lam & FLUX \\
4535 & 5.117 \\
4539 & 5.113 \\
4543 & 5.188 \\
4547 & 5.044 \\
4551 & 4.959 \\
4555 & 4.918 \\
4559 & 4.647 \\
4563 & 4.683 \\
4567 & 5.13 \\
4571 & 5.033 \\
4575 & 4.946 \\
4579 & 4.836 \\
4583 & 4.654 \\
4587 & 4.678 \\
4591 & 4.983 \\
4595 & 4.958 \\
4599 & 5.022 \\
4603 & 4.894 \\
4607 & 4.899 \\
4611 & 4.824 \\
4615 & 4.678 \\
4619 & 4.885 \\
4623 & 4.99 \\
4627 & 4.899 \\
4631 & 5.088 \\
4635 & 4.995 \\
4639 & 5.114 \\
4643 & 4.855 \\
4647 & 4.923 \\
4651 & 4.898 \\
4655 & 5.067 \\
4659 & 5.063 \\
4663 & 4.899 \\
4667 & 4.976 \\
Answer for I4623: 4.678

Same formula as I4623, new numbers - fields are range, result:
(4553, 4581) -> 4.647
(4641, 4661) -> 4.855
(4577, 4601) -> 4.654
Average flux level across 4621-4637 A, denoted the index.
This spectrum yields 4.99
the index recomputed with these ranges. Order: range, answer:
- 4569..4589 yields 4.83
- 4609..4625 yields 4.84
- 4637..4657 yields 4.97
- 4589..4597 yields 4.97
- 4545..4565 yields 4.85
